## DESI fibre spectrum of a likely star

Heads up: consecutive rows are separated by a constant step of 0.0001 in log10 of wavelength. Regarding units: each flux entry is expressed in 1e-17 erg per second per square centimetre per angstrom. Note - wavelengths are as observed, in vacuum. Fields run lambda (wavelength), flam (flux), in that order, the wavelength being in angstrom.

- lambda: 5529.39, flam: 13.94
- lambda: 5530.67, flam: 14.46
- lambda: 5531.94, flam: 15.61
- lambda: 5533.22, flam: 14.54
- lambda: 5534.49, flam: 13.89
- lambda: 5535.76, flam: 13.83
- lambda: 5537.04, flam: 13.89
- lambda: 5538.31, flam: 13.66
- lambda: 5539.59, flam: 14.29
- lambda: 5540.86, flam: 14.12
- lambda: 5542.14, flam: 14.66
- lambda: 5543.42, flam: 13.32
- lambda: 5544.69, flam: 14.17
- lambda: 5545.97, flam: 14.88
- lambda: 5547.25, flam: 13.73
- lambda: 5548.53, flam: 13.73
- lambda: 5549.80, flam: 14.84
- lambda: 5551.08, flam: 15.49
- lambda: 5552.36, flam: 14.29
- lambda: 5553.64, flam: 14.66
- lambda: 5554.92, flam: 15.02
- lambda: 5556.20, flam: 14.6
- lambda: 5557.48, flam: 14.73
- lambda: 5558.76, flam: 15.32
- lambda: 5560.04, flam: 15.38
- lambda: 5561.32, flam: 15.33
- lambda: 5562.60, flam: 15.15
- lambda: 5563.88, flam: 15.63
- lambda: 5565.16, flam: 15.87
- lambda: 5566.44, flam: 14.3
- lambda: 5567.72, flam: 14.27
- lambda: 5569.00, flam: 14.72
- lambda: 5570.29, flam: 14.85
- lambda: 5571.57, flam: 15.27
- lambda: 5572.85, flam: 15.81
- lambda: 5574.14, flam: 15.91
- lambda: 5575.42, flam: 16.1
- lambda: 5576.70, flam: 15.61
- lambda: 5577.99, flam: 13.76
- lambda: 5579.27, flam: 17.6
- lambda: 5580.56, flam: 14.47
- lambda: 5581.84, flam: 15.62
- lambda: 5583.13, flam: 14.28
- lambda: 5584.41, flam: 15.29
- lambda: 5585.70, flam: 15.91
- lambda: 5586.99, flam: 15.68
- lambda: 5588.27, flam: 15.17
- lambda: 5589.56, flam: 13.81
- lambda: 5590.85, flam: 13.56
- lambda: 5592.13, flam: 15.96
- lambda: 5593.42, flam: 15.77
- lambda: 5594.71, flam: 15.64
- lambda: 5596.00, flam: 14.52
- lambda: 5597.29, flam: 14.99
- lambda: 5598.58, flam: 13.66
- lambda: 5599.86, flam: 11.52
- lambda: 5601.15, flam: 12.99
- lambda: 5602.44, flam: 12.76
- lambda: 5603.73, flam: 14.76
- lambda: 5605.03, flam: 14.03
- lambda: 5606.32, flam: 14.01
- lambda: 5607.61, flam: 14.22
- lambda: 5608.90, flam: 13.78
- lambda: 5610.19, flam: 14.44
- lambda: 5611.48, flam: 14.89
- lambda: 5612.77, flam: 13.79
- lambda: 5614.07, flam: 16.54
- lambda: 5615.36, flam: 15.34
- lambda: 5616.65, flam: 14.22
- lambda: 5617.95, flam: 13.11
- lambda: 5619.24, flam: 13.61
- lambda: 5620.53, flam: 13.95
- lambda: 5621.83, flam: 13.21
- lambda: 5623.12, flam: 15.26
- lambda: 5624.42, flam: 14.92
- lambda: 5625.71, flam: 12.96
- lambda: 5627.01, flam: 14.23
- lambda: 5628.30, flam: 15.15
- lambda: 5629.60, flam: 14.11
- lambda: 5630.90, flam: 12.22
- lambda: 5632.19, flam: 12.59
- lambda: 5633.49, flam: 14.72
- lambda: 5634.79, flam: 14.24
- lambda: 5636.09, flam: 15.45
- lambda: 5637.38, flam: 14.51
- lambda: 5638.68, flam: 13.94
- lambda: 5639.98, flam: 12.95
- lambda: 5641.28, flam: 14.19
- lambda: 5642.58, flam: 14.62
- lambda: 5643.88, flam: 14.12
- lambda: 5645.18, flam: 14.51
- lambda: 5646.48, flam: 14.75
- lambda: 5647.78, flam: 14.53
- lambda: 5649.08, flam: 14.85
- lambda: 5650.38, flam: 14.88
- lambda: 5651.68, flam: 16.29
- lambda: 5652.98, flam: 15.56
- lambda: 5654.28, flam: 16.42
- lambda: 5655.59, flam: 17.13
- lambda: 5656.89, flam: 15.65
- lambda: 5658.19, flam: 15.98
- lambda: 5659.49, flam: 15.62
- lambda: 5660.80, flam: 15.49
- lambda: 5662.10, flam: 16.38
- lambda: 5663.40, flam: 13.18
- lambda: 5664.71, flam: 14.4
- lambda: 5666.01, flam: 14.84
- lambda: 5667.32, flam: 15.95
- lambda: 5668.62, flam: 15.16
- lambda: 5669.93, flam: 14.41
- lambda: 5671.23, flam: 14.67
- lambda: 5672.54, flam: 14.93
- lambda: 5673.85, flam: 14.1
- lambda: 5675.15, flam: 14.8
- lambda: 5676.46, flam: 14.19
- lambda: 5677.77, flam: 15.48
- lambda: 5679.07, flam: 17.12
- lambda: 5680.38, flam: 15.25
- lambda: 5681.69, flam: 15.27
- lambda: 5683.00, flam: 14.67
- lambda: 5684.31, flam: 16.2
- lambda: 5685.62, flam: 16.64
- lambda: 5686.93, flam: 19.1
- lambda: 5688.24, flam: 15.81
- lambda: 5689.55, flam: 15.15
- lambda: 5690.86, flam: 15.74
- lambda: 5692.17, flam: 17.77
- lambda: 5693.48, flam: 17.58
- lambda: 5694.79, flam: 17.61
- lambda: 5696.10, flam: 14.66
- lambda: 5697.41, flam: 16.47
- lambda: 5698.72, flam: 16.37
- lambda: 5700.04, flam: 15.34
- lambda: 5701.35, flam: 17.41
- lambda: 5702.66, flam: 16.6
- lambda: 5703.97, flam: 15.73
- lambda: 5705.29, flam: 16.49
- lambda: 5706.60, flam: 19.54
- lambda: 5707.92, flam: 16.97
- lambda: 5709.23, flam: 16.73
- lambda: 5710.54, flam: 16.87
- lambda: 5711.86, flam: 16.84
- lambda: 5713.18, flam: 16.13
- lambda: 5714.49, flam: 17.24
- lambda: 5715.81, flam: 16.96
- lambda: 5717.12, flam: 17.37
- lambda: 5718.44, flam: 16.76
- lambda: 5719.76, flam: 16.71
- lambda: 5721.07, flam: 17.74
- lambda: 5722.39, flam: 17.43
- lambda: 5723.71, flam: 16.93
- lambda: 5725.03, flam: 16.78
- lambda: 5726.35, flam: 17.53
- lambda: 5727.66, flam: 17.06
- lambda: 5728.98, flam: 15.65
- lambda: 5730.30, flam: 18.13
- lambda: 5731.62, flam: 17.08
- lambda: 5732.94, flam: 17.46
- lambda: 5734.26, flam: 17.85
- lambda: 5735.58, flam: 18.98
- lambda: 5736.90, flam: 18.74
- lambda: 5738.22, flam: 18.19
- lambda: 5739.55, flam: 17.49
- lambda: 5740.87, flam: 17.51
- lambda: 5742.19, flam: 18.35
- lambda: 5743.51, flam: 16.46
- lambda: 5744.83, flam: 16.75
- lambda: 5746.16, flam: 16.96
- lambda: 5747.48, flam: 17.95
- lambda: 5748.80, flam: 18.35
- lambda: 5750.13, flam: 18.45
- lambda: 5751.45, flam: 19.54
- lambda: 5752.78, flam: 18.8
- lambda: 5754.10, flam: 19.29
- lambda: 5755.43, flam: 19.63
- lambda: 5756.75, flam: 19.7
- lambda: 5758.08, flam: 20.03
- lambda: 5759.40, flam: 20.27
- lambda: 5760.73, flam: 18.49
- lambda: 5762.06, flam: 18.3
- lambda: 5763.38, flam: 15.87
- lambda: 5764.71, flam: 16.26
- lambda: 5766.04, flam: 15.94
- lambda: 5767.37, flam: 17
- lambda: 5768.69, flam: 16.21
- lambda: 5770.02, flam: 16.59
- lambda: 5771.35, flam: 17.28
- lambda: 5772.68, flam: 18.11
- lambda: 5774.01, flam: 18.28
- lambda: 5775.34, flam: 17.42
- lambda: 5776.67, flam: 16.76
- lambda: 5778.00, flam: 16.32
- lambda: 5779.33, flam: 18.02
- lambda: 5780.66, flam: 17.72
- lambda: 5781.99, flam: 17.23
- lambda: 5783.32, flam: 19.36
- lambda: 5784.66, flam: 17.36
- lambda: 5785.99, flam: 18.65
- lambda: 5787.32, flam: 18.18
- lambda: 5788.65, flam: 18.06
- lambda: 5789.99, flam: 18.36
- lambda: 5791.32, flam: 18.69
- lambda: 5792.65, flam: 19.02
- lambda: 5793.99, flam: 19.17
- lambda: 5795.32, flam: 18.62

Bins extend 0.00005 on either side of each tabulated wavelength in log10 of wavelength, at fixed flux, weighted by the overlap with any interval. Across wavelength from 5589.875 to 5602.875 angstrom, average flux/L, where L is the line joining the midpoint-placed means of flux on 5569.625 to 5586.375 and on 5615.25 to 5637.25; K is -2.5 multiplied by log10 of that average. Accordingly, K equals 0.06 mag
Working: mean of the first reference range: 15.4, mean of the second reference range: 14.1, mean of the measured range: 14.2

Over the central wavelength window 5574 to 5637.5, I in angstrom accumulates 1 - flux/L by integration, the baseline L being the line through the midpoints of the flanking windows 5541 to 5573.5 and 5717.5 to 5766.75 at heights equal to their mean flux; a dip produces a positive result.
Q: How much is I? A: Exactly 4.4 angstrom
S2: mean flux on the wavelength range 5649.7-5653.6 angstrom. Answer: 15.6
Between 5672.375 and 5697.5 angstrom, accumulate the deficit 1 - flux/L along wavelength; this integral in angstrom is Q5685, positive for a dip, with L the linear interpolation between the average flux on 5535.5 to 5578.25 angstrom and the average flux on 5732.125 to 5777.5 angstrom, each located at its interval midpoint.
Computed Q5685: 1.3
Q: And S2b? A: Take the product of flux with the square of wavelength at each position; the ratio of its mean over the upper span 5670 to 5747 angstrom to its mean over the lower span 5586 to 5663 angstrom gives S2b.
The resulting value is 1.2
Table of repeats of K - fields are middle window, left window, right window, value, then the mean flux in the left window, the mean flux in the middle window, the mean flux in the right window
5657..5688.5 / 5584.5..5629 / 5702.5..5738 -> 0.04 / 14.4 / 15.4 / 17.2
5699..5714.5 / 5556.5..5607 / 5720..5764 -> 0.03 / 14.9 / 16.8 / 18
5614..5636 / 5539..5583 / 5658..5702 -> 0.09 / 14.9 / 14.1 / 15.7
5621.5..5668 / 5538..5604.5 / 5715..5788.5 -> 0.09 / 14.8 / 14.7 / 17.7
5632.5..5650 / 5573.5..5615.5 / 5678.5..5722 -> 0.09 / 14.7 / 14.4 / 16.6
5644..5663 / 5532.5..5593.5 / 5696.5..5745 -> 0.05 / 14.8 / 15.5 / 17.1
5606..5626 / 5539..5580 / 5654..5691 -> 0.07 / 14.9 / 14.3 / 15.5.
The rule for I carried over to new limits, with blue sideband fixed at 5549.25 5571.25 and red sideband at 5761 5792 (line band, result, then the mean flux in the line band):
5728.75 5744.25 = -0.62 angstrom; 17.7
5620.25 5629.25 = 0.84 angstrom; 14.2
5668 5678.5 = 1.00 angstrom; 14.7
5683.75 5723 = -0.38 angstrom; 16.8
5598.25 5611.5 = 1.55 angstrom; 13.7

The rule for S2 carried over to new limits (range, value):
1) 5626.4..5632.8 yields 13.7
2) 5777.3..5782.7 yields 17.4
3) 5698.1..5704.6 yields 16.3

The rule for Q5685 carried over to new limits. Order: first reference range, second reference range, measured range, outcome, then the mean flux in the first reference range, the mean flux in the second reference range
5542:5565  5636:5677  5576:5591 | -0.3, 14.7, 14.9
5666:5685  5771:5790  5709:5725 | -0.8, 15.1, 17.8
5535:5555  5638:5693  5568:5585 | -0.9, 14.3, 15.3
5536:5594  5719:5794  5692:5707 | 0.2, 14.9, 17.8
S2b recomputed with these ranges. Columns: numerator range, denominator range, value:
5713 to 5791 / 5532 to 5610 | 1.29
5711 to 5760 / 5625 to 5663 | 1.25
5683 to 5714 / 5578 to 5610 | 1.19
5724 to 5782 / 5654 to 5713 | 1.14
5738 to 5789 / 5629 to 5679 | 1.25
